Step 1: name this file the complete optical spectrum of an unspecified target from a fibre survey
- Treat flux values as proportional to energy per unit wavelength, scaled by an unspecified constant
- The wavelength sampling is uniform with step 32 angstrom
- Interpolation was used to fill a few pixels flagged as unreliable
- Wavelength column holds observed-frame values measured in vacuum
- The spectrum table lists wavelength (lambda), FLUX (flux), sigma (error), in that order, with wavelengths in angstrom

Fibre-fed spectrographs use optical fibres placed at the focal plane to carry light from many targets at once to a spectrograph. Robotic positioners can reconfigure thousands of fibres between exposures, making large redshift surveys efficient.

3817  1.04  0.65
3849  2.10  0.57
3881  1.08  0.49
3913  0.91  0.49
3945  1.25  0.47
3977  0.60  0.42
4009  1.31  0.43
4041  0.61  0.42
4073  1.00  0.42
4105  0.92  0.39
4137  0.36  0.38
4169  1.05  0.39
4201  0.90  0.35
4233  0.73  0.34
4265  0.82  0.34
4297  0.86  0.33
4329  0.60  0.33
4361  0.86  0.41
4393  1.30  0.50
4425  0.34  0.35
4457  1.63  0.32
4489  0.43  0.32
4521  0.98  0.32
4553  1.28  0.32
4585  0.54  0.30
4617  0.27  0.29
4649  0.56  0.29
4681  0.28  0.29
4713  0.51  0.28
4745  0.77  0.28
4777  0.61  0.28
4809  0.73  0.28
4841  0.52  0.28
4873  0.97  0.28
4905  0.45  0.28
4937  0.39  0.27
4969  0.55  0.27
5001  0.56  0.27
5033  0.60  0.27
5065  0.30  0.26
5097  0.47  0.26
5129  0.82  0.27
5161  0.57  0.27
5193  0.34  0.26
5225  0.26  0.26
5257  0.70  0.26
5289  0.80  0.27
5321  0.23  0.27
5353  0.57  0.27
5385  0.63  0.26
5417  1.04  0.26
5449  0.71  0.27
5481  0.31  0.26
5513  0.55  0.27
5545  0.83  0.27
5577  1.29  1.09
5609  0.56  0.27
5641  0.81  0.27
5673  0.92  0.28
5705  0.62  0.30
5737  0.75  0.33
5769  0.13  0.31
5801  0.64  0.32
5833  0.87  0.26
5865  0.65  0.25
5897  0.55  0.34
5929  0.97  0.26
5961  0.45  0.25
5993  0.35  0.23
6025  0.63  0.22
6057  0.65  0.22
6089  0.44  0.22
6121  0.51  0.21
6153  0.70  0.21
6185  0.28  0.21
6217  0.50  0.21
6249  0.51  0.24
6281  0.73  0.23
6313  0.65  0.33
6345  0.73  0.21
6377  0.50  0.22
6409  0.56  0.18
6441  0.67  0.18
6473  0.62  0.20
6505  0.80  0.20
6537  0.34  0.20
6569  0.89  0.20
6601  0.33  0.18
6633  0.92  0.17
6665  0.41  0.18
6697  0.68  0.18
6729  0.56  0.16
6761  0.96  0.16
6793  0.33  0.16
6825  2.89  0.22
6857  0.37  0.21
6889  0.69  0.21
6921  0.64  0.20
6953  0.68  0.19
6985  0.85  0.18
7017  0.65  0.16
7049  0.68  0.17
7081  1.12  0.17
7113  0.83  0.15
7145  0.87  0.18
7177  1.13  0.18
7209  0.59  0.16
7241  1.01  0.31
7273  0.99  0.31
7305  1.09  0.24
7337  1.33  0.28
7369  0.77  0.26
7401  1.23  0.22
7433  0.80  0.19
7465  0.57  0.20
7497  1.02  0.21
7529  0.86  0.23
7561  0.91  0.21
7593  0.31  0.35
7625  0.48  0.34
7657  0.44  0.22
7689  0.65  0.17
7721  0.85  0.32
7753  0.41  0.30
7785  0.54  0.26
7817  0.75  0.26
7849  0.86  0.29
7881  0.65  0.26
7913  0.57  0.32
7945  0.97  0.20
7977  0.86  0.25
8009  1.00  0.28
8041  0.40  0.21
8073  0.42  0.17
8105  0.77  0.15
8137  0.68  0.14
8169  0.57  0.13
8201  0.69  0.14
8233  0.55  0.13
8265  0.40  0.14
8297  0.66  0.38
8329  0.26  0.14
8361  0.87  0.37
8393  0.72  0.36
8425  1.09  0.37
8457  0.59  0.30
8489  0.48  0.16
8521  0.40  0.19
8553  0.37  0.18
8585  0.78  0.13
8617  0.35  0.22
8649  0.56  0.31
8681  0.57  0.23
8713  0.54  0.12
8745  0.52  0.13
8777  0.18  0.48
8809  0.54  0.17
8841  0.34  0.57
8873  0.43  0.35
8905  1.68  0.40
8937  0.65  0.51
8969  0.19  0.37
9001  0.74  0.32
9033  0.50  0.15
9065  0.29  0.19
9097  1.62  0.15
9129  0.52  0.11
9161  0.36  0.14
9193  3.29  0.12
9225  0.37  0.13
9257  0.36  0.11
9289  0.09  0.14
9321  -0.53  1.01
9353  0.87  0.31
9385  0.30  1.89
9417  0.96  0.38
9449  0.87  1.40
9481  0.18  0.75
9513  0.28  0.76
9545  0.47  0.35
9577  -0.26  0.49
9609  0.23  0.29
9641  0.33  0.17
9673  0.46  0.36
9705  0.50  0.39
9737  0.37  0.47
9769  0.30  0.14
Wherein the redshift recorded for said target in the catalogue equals 0.83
